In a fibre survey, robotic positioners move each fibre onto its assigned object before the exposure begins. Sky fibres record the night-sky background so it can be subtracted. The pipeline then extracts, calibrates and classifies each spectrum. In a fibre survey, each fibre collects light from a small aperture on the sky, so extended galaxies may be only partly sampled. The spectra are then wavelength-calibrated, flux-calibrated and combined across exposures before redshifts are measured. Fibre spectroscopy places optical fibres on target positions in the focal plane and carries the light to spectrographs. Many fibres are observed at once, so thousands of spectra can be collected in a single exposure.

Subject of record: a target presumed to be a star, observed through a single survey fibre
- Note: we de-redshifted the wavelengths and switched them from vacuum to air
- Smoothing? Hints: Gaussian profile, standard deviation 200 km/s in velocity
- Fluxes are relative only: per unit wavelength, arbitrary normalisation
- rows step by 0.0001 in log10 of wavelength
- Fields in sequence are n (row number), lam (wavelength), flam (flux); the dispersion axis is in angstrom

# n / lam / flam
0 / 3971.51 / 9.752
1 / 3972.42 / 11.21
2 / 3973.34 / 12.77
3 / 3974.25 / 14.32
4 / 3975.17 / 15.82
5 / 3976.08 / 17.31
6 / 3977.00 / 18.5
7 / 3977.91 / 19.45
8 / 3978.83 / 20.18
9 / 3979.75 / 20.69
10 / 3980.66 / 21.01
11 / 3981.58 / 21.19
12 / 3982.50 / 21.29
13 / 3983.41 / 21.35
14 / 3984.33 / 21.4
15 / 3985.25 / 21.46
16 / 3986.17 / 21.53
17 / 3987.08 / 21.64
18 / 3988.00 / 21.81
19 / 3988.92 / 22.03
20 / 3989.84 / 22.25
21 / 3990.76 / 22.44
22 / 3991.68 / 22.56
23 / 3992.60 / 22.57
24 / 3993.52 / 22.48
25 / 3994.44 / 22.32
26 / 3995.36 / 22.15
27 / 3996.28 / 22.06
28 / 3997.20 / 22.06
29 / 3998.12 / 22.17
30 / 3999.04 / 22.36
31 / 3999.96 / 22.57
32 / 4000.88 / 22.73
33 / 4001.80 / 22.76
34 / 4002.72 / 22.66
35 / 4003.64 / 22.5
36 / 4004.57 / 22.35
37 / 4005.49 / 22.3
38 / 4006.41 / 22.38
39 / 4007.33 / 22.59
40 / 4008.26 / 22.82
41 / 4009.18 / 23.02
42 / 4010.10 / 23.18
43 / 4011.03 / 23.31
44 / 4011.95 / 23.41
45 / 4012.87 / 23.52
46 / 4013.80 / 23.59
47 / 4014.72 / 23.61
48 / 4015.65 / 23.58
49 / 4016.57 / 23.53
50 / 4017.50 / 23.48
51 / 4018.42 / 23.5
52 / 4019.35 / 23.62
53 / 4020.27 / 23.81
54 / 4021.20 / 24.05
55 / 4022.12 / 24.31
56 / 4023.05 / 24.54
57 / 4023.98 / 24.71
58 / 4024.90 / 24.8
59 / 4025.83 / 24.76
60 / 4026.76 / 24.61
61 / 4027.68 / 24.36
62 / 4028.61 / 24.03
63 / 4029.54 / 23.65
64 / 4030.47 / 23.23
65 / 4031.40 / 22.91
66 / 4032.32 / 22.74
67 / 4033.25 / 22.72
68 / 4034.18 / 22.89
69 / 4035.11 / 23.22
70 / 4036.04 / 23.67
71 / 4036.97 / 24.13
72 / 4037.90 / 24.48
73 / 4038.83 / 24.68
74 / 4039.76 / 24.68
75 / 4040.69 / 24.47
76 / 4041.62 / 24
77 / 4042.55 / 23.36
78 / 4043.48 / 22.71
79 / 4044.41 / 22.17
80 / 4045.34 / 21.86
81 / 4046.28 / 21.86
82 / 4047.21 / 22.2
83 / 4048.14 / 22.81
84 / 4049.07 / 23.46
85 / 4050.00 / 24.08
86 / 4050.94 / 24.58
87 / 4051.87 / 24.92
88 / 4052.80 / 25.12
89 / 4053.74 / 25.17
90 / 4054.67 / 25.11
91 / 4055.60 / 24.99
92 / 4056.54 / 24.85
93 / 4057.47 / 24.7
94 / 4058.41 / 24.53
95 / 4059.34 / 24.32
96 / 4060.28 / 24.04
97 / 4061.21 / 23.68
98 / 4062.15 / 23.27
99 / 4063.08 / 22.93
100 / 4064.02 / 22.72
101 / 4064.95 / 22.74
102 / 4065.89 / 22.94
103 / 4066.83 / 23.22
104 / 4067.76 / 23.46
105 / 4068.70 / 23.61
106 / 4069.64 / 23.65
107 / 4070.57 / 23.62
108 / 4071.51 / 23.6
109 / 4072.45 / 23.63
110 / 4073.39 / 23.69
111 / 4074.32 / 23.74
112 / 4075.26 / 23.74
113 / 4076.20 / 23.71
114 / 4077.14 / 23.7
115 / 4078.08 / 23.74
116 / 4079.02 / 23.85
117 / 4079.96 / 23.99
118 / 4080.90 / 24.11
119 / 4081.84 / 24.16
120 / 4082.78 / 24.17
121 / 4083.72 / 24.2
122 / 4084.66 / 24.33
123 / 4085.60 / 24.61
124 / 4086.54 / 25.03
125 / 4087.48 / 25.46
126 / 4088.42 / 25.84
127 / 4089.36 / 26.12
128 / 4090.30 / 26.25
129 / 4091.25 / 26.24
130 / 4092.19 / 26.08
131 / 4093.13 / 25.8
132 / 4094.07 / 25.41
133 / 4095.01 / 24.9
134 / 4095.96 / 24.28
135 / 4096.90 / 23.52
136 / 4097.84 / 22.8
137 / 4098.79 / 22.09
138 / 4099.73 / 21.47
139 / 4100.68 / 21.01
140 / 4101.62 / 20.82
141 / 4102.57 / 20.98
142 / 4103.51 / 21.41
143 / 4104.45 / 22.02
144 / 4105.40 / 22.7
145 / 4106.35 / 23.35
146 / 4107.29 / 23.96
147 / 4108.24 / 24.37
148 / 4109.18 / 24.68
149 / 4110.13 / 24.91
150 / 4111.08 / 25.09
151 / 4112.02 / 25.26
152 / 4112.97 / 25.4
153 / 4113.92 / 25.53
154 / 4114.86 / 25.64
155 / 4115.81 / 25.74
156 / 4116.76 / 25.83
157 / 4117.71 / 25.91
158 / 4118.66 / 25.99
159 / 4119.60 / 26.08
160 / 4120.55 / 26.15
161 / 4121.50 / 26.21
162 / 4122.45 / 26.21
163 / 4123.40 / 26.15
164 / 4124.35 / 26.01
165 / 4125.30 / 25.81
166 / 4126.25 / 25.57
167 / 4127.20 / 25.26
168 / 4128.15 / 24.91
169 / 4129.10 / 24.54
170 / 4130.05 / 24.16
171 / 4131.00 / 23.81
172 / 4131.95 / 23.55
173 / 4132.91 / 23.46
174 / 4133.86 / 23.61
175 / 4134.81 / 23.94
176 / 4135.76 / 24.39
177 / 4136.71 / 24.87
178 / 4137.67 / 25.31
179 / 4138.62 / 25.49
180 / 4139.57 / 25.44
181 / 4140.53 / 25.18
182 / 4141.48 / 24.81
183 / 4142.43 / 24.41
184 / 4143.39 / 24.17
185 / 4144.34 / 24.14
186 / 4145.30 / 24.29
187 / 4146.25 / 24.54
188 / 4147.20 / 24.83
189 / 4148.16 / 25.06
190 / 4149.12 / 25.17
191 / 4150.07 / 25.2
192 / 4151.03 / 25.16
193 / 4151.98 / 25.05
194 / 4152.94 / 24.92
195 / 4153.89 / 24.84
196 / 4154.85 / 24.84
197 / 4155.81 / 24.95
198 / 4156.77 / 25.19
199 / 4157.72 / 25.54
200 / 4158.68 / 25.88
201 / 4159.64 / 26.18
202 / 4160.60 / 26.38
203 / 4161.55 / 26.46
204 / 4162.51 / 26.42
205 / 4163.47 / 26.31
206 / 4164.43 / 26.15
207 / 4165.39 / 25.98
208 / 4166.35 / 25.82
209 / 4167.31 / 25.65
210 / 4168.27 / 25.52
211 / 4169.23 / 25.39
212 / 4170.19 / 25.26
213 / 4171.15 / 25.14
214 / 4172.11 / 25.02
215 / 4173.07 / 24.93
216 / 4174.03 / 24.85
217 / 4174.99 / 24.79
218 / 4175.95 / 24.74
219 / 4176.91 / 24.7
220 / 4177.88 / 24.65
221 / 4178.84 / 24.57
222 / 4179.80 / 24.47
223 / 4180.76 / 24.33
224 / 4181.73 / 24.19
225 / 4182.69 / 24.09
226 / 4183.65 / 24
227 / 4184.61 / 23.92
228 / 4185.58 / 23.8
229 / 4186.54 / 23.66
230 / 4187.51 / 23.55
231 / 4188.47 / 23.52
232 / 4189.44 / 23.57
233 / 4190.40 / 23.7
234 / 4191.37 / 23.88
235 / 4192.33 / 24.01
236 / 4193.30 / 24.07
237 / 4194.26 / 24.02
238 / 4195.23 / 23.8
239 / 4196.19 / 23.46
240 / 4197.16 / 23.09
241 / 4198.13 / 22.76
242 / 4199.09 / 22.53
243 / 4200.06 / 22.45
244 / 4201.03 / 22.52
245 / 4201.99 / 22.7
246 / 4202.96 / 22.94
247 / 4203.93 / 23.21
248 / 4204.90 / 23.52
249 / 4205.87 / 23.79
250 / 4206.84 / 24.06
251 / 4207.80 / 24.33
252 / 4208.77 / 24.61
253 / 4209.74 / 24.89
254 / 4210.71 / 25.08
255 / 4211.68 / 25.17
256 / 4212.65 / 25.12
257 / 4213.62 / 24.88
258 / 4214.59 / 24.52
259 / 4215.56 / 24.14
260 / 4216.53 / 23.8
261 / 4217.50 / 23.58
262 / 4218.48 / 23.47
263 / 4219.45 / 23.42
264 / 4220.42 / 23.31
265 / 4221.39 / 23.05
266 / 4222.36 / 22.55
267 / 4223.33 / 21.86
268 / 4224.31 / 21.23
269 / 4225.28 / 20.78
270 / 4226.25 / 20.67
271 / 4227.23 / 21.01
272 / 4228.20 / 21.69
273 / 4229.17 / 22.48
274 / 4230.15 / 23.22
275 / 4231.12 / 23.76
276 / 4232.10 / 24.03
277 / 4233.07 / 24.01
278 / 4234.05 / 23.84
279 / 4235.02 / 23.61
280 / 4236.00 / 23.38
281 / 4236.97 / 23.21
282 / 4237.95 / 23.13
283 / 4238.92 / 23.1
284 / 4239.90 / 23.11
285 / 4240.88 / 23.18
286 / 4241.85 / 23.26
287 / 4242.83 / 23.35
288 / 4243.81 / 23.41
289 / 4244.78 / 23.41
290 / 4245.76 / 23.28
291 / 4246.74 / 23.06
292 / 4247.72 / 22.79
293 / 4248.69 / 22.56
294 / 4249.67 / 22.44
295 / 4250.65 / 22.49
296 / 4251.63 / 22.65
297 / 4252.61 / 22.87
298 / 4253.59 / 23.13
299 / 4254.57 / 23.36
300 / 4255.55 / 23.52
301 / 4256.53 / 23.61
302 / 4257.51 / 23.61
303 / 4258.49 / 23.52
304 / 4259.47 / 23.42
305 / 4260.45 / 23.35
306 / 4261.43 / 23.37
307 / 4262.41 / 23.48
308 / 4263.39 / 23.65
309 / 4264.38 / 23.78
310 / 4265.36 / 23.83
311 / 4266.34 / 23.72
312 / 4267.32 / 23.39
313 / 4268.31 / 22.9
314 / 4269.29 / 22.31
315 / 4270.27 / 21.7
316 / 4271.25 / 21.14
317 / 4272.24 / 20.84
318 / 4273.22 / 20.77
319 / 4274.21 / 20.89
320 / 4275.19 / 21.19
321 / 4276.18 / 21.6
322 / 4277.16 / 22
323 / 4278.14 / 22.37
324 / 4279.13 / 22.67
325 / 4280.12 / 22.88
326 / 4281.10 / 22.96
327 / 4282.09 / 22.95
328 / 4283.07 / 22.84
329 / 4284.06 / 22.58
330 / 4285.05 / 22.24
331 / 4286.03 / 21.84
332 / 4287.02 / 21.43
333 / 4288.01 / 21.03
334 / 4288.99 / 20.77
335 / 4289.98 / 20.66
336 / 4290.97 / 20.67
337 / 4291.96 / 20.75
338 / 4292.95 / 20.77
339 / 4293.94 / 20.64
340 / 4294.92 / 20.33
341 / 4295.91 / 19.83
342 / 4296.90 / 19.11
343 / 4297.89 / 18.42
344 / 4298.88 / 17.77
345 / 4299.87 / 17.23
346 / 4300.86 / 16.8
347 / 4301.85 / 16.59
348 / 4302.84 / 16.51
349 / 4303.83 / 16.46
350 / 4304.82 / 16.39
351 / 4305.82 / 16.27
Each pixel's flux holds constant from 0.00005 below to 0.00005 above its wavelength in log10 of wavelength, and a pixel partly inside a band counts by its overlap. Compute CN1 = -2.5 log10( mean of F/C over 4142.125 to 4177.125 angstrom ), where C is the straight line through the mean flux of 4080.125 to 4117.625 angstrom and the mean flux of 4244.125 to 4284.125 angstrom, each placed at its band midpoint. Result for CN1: -0.07 mag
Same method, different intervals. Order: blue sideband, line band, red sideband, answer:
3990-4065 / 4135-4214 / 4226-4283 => -0.07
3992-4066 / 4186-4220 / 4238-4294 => -0.05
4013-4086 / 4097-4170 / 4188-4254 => -0.06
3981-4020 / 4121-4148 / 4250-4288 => -0.10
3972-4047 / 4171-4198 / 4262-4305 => -0.13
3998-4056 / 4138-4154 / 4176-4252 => -0.06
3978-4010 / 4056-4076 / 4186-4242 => -0.06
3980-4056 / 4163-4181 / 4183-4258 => -0.09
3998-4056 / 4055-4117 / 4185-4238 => -0.03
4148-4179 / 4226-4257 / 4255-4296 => 0.01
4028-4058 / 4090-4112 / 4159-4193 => 0.02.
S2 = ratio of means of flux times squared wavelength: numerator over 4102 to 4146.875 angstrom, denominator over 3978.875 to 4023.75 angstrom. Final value 1.16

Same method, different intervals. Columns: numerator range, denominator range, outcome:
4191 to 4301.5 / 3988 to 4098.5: 1.05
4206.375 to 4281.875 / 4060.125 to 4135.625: 1.02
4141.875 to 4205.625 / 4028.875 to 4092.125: 1.08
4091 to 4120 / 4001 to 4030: 1.07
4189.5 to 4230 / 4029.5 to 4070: 1.07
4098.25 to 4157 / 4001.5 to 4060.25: 1.09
